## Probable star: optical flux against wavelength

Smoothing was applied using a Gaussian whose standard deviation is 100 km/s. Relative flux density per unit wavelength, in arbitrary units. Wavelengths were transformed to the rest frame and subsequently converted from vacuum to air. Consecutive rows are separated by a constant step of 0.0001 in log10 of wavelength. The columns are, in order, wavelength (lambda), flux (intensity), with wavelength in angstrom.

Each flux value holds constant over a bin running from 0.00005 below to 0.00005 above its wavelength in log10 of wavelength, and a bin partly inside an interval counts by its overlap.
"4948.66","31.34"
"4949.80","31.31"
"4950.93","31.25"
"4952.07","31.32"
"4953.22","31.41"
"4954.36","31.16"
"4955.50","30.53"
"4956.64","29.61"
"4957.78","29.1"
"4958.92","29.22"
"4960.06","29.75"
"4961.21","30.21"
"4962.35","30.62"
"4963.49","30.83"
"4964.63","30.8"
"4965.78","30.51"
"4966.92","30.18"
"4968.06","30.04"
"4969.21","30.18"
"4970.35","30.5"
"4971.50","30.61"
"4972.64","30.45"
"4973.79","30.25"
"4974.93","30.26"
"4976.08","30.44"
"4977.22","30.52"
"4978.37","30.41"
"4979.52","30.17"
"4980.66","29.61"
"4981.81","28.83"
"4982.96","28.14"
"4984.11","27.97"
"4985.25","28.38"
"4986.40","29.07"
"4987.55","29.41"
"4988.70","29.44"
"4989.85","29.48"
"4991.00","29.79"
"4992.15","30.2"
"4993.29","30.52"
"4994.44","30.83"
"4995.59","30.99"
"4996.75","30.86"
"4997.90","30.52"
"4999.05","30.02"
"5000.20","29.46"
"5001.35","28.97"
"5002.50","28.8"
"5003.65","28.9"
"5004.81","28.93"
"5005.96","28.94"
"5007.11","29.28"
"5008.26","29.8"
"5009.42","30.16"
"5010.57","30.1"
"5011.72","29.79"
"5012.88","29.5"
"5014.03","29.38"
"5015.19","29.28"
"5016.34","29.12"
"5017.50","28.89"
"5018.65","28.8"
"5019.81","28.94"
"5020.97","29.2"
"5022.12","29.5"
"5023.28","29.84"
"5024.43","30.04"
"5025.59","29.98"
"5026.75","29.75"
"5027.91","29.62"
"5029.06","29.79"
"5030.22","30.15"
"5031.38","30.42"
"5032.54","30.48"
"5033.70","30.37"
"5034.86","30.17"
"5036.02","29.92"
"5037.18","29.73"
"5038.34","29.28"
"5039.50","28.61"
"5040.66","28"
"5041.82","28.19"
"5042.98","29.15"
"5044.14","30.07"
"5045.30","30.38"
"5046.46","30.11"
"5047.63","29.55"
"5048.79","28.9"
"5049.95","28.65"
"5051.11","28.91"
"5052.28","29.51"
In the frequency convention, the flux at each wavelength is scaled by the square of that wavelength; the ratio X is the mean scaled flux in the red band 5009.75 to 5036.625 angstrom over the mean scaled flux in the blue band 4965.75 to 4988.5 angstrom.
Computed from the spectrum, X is 1.02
